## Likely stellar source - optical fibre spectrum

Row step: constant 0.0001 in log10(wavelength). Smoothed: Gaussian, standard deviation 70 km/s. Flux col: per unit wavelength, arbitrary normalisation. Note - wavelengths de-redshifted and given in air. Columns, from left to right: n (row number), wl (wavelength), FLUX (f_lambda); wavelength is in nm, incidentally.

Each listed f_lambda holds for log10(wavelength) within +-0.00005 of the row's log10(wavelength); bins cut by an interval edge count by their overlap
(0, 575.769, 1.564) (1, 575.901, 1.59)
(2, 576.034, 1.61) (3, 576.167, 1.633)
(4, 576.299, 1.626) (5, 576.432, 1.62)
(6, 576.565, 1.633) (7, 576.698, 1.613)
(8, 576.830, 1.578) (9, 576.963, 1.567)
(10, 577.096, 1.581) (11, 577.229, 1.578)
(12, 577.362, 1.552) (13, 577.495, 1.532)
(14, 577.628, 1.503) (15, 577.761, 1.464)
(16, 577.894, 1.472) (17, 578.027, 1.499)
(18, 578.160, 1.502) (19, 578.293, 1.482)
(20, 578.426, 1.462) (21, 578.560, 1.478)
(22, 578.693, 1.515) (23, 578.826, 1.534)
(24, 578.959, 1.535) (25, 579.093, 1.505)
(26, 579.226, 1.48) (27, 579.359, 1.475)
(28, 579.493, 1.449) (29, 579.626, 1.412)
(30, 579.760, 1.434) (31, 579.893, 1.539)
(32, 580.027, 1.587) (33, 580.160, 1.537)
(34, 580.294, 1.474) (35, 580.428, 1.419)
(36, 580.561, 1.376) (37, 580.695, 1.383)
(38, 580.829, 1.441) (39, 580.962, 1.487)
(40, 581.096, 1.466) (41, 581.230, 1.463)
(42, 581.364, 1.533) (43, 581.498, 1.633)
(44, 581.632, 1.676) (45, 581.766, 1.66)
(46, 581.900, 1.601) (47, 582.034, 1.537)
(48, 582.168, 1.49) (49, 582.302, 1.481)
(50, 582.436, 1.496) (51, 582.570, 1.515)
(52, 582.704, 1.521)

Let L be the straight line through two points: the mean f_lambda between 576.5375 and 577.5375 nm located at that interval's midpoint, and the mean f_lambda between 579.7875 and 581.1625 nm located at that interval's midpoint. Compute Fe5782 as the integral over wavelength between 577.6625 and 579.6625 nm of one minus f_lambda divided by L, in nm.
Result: 0.05 nm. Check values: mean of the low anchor 1.58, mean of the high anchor 1.47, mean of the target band 1.49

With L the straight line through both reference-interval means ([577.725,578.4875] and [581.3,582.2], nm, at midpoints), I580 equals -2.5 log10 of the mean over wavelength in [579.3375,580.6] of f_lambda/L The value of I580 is 0.05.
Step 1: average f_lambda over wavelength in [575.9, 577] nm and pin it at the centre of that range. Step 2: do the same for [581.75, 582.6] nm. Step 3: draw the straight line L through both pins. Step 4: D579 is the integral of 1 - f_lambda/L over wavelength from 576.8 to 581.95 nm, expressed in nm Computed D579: 0.20 nm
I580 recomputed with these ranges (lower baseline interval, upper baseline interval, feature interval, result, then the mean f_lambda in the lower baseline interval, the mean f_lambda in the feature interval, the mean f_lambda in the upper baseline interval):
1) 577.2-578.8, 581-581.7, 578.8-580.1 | 0.02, 1.5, 1.49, 1.55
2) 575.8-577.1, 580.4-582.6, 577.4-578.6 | 0.06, 1.61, 1.49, 1.51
